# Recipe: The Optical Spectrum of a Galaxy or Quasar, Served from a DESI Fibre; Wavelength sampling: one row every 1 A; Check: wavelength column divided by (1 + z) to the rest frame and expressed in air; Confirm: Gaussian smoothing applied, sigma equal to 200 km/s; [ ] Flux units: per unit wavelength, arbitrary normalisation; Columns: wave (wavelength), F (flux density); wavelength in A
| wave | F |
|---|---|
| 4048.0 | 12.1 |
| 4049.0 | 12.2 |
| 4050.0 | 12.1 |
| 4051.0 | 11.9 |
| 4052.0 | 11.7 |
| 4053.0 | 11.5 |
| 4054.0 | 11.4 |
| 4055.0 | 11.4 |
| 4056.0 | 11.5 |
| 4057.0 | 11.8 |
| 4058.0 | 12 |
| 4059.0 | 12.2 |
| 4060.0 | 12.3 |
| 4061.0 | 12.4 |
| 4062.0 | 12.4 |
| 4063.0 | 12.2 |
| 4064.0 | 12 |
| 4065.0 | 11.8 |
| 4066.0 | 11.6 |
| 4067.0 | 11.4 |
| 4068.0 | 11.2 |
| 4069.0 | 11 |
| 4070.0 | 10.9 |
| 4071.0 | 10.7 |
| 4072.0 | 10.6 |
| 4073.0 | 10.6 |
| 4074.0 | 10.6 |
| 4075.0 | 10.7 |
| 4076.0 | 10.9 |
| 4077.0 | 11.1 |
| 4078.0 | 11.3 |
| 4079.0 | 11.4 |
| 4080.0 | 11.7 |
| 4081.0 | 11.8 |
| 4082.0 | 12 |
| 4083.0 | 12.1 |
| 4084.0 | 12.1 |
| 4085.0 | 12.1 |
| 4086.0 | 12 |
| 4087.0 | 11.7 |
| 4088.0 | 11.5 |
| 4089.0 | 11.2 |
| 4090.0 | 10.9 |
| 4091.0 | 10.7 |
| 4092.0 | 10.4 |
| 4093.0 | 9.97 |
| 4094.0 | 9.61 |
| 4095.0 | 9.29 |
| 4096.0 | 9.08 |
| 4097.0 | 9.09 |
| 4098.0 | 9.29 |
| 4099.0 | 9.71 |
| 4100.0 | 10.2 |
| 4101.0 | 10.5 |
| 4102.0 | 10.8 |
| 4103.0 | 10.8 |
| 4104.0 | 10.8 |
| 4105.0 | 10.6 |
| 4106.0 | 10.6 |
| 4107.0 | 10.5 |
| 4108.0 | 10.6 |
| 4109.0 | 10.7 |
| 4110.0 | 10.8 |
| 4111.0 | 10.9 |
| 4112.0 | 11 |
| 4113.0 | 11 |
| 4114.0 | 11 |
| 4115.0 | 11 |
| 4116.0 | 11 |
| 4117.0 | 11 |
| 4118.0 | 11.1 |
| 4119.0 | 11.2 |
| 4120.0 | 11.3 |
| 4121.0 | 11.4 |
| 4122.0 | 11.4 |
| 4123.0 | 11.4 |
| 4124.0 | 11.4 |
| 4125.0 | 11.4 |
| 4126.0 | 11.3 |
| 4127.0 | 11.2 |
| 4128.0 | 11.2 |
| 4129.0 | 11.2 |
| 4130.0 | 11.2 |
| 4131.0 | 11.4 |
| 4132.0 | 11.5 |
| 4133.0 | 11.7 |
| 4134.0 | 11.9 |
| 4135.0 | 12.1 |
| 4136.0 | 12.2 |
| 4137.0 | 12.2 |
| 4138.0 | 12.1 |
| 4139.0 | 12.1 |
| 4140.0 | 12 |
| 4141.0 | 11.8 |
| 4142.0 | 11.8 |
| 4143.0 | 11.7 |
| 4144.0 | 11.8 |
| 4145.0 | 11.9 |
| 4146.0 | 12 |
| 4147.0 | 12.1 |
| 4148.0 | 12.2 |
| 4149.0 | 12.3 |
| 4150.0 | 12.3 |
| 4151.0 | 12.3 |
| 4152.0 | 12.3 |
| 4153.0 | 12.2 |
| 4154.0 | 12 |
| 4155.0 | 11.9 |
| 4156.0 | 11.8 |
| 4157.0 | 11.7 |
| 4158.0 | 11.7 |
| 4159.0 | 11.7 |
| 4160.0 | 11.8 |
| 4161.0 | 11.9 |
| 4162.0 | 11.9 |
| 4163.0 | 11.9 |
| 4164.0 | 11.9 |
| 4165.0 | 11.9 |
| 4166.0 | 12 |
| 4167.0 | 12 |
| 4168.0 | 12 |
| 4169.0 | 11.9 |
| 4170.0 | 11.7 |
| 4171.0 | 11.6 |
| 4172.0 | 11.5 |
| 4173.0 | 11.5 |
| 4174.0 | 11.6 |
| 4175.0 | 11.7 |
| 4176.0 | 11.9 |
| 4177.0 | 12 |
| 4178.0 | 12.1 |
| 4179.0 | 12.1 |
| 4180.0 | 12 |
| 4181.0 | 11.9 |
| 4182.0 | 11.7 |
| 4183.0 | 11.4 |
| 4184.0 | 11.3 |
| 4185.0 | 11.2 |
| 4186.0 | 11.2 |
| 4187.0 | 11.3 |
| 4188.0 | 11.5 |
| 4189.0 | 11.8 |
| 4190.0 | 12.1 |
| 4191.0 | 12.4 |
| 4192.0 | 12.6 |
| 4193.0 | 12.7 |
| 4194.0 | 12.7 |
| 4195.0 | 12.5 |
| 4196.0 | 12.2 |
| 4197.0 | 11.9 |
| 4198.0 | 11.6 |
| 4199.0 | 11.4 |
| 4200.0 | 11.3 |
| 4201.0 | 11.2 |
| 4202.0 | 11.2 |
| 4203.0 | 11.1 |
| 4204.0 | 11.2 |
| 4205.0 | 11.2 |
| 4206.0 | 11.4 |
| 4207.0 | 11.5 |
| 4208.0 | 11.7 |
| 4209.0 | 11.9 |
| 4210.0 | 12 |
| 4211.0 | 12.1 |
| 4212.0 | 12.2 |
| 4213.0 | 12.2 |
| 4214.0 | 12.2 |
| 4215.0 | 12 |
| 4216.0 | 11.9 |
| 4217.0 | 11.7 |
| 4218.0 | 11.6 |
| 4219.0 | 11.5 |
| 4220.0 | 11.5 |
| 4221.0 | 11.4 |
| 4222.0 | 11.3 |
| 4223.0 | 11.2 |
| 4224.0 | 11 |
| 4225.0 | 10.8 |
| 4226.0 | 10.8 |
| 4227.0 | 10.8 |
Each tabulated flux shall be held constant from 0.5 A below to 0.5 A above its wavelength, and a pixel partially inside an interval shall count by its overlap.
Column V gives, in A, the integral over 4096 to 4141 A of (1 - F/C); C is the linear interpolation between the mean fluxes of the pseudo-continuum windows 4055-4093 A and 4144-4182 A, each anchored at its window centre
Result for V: 2.4 A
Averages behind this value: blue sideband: 11.5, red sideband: 11.9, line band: 11.1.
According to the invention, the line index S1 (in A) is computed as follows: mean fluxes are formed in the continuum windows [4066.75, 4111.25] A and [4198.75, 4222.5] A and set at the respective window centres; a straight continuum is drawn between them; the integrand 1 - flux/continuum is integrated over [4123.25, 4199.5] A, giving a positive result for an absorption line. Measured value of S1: -3.7 A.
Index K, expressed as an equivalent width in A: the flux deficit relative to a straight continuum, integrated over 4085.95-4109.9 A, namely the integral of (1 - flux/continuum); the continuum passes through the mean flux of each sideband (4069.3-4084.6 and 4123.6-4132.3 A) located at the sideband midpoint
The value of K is 1.8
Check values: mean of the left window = 11.2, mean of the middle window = 10.4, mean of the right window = 11.3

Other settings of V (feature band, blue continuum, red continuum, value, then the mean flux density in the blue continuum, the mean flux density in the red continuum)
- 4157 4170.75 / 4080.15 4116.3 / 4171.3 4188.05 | -0.5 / 10.8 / 11.6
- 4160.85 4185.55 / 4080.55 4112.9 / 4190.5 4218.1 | -0.6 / 10.7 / 11.8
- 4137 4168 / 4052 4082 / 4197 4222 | -1.1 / 11.5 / 11.6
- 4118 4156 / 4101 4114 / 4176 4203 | -2.1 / 10.8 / 11.8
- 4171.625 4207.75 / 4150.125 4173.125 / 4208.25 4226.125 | 0.1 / 11.9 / 11.6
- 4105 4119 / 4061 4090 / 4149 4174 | 0.9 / 11.5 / 11.9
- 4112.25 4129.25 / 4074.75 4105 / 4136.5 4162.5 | 0.3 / 10.8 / 12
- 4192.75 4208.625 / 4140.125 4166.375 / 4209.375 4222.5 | 0.3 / 12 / 11.8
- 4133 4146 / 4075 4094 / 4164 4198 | -0.4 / 11.3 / 11.9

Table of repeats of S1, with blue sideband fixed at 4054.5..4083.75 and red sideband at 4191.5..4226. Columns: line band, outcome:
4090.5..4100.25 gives 1.5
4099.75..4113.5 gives 1.0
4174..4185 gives -0.1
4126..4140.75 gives -0.1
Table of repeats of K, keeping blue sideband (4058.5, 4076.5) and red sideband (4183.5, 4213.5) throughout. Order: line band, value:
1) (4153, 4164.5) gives -0.2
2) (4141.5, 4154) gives -0.5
